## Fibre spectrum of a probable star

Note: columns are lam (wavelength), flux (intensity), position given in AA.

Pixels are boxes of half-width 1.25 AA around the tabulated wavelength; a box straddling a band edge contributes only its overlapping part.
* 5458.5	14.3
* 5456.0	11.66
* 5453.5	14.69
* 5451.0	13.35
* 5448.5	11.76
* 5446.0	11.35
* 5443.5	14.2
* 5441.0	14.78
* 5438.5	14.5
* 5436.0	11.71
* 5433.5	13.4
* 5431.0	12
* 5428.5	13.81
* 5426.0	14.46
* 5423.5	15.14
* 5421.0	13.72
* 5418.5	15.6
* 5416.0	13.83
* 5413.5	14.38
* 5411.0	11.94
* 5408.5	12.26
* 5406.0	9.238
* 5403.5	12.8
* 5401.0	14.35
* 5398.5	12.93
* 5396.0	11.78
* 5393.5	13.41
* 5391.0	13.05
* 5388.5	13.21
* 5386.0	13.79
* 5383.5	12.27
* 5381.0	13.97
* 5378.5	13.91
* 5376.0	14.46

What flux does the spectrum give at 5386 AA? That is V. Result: 13.79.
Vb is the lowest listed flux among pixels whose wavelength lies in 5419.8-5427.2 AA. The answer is 13.72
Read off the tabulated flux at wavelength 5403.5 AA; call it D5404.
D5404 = 12.8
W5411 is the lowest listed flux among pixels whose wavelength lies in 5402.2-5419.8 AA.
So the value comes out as 9.238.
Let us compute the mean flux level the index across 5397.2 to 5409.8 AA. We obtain 12.3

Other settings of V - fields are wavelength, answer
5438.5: 14.5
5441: 14.78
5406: 9.238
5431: 12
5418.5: 15.6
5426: 14.46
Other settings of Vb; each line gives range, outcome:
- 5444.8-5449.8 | 11.35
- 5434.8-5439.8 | 11.71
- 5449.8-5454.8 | 13.35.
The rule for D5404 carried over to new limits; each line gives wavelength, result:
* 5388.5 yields 13.21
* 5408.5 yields 12.26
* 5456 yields 11.66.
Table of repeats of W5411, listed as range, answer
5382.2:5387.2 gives 12.27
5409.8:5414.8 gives 11.94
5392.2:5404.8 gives 11.78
